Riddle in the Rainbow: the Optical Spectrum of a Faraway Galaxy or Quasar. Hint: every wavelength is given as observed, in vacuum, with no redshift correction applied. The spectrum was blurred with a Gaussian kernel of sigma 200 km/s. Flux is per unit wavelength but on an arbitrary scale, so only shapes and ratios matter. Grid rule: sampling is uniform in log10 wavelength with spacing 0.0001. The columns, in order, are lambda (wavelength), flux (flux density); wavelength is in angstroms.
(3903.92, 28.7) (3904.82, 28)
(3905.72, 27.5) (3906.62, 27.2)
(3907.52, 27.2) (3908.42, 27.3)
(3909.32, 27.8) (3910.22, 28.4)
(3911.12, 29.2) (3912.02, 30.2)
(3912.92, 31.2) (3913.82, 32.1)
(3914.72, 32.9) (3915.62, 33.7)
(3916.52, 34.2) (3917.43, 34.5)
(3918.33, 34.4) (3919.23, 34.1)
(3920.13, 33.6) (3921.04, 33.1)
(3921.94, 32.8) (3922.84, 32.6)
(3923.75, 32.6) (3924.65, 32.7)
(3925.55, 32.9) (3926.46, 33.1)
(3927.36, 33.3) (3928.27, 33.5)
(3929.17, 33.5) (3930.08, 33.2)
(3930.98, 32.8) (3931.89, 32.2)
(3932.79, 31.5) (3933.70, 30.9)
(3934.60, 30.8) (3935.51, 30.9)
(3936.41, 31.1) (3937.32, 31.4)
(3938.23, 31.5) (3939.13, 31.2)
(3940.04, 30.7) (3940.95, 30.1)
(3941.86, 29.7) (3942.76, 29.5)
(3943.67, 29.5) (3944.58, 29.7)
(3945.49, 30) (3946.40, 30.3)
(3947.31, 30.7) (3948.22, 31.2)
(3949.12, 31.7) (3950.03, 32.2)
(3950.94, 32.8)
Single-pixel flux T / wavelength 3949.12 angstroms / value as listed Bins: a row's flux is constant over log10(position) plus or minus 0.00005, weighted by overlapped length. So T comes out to 31.7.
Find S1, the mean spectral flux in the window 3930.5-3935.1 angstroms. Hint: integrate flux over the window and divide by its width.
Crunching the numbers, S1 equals 31.7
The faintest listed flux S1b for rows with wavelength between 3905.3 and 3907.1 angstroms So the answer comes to 27.2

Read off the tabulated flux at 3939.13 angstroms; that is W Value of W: 31.2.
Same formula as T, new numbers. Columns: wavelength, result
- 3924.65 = 32.7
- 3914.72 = 32.9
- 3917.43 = 34.5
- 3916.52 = 34.2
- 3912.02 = 30.2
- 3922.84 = 32.6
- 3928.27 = 33.5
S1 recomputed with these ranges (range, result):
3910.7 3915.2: 31.2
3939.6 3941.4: 30.4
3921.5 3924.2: 32.6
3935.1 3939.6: 31.2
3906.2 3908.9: 27.2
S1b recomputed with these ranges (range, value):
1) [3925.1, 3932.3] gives 32.2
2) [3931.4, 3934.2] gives 30.9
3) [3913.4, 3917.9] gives 32.1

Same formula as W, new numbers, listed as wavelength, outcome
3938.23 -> 31.5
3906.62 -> 27.2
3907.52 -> 27.2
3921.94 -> 32.8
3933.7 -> 30.9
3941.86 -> 29.7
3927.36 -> 33.3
